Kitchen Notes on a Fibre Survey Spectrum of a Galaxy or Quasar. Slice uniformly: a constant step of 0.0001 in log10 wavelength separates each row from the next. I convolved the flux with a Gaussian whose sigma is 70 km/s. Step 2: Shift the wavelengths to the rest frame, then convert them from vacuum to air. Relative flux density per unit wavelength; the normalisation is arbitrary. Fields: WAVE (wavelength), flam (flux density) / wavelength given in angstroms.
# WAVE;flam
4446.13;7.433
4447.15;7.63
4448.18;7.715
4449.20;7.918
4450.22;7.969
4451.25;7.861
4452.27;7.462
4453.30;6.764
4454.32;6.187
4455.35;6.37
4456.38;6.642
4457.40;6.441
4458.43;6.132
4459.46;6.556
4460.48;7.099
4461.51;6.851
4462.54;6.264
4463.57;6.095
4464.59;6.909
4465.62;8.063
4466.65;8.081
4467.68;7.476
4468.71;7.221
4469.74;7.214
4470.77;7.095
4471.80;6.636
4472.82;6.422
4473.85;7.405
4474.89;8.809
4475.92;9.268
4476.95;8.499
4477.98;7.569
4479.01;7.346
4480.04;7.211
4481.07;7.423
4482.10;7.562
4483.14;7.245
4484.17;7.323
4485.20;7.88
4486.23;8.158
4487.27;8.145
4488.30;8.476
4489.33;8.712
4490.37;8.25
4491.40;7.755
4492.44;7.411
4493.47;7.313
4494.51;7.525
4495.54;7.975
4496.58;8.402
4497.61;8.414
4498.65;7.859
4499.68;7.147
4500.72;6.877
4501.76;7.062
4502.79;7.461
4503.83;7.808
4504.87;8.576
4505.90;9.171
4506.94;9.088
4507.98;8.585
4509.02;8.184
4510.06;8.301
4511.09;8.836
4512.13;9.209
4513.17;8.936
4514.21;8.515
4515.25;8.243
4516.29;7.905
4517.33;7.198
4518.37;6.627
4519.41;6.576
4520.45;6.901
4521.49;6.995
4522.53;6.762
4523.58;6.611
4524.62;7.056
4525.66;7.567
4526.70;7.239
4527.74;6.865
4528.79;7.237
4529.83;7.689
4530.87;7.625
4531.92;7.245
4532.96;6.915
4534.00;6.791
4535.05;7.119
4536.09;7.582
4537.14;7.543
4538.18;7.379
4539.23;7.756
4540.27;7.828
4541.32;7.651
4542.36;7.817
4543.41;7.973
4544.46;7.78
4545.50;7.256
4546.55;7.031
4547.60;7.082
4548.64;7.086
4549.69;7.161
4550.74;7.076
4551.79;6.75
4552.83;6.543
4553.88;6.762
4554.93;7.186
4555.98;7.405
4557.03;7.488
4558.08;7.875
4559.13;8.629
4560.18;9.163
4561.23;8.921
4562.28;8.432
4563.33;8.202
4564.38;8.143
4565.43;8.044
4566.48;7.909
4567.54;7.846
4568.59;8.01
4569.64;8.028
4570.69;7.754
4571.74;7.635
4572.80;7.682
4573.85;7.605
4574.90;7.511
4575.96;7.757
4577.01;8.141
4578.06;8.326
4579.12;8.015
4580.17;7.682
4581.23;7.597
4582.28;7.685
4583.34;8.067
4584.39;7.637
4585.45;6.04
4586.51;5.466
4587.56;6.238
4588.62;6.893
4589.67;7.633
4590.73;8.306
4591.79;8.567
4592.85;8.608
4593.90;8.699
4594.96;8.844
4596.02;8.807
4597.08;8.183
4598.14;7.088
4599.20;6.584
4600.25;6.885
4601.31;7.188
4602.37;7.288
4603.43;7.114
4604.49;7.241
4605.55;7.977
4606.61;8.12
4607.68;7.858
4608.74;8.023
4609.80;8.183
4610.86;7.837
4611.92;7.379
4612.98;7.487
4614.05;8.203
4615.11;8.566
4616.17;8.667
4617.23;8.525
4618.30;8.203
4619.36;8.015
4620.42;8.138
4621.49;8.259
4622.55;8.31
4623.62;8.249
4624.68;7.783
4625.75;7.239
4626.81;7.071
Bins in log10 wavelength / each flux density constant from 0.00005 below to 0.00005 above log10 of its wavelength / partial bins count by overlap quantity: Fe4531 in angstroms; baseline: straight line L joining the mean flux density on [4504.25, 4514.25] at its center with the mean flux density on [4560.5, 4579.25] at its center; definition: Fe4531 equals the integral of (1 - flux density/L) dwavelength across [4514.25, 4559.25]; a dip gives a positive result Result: 5.9 angstroms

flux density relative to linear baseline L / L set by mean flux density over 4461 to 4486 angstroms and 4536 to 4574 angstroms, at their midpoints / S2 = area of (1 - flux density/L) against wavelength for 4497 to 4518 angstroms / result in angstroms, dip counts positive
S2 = -1.76 angstroms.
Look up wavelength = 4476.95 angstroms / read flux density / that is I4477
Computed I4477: 8.499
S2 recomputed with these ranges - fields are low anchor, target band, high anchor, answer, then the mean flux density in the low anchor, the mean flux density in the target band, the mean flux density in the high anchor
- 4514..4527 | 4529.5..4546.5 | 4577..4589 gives -0.58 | 7.22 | 7.48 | 7.28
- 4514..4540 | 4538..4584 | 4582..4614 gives -1.81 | 7.27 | 7.72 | 7.6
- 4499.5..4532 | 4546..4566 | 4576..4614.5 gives 0.13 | 7.7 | 7.63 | 7.66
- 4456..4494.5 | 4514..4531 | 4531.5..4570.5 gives 0.68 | 7.44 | 7.24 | 7.61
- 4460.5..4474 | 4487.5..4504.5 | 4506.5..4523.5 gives -0.54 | 7.05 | 7.79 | 7.89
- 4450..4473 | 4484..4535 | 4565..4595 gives -3.44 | 6.94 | 7.74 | 7.71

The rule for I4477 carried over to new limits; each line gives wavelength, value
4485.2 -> 7.88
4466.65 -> 8.081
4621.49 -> 8.259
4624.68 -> 7.783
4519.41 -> 6.576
